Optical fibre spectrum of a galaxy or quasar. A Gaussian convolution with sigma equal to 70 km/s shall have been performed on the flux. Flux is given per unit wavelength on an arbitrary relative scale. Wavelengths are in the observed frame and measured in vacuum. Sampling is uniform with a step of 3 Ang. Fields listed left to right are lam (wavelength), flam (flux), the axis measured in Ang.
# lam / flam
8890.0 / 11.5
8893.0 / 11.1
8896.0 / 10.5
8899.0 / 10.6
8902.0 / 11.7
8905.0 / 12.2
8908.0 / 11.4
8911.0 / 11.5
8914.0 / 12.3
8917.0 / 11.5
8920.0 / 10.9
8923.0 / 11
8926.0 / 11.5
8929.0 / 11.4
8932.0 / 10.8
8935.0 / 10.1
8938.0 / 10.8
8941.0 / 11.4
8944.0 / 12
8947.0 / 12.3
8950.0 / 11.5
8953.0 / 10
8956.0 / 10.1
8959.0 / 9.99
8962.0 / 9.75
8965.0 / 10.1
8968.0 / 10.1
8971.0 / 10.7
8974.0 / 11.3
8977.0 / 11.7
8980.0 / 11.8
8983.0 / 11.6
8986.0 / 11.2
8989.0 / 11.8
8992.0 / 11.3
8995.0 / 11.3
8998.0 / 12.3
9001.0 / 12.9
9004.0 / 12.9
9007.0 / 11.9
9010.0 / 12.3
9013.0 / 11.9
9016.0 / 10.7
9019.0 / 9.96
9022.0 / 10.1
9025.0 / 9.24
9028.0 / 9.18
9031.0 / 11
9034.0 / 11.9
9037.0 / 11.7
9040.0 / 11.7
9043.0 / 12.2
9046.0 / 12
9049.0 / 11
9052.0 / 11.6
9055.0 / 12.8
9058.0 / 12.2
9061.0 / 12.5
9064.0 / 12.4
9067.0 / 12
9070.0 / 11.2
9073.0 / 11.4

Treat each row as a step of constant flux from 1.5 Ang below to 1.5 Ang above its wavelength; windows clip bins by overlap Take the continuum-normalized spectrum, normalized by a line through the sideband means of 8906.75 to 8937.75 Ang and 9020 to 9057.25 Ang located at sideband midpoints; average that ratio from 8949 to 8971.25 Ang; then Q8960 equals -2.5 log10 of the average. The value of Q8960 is 0.100 mag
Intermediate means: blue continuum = 11.2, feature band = 10.2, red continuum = 11.2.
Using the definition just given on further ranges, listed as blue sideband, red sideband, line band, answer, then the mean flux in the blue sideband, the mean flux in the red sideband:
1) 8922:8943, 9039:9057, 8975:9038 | 0.02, 11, 11.9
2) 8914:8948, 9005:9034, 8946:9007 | -0.02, 11.3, 10.8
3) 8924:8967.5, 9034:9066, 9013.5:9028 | 0.16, 10.8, 12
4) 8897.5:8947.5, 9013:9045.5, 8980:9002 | -0.07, 11.4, 10.9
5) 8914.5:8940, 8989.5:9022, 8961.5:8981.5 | 0.06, 11.1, 11.7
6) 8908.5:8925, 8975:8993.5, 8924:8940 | 0.05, 11.4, 11.6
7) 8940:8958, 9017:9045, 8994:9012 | -0.13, 11.2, 10.8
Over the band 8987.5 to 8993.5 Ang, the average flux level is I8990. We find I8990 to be 11.6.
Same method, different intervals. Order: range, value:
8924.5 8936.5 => 11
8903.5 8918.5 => 11.8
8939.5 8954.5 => 11.4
